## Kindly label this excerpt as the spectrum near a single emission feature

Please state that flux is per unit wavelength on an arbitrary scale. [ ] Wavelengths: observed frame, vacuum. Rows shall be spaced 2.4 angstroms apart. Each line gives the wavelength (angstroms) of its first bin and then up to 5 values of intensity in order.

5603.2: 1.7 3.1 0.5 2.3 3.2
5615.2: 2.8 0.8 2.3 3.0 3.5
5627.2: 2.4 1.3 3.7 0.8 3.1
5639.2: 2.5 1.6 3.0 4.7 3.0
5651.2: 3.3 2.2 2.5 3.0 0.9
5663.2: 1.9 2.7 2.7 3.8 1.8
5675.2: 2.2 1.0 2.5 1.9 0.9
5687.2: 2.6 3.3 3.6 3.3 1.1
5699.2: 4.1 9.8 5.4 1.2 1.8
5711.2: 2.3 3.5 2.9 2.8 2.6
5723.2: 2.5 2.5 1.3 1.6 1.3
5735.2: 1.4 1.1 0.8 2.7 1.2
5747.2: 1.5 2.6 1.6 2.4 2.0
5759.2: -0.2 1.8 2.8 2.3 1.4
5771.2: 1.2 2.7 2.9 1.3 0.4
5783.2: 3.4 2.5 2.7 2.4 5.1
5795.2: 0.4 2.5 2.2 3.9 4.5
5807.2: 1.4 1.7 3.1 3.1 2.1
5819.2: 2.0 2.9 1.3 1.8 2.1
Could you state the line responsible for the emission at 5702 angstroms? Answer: [O III] 5007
